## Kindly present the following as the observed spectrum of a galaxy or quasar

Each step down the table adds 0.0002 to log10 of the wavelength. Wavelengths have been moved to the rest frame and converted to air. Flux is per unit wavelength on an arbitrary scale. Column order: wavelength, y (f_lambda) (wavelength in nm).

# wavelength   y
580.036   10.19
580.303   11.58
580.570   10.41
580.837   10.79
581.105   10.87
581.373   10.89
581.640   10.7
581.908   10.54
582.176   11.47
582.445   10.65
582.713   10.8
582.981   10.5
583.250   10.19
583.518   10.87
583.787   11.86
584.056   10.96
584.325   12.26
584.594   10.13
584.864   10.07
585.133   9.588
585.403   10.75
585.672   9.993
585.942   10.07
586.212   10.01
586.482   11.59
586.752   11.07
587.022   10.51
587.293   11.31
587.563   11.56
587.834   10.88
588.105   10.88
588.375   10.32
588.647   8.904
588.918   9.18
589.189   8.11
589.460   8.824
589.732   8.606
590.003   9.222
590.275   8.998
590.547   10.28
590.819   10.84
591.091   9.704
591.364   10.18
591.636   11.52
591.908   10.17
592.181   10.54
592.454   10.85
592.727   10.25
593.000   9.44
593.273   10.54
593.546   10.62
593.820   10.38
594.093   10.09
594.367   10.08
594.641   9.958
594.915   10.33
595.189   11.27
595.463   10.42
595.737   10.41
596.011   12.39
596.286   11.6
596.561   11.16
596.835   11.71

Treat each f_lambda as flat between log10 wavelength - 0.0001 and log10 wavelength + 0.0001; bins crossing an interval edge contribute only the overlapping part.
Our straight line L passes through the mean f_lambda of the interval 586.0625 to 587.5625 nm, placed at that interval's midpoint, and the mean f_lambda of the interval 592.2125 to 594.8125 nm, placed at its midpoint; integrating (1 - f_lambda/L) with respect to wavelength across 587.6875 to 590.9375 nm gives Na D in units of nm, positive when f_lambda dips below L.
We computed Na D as 0.34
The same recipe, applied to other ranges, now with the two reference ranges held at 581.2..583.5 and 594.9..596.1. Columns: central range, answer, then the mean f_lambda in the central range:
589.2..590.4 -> 0.23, 8.83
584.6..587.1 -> 0.09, 10.4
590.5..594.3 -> 0.19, 10.4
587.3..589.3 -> 0.14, 10.1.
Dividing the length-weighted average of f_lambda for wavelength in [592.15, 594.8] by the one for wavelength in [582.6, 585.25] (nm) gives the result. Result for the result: 0.96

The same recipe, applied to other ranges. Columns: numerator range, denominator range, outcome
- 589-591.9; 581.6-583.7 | 0.90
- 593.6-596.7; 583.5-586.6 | 1.01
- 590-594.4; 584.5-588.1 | 0.97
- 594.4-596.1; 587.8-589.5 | 1.12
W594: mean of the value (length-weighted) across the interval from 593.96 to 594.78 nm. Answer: 10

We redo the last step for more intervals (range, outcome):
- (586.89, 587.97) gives 11.1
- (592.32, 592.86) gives 10.5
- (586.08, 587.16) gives 10.8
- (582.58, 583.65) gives 10.6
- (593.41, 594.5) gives 10.3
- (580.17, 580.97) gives 10.9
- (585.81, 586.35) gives 10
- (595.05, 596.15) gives 11.1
